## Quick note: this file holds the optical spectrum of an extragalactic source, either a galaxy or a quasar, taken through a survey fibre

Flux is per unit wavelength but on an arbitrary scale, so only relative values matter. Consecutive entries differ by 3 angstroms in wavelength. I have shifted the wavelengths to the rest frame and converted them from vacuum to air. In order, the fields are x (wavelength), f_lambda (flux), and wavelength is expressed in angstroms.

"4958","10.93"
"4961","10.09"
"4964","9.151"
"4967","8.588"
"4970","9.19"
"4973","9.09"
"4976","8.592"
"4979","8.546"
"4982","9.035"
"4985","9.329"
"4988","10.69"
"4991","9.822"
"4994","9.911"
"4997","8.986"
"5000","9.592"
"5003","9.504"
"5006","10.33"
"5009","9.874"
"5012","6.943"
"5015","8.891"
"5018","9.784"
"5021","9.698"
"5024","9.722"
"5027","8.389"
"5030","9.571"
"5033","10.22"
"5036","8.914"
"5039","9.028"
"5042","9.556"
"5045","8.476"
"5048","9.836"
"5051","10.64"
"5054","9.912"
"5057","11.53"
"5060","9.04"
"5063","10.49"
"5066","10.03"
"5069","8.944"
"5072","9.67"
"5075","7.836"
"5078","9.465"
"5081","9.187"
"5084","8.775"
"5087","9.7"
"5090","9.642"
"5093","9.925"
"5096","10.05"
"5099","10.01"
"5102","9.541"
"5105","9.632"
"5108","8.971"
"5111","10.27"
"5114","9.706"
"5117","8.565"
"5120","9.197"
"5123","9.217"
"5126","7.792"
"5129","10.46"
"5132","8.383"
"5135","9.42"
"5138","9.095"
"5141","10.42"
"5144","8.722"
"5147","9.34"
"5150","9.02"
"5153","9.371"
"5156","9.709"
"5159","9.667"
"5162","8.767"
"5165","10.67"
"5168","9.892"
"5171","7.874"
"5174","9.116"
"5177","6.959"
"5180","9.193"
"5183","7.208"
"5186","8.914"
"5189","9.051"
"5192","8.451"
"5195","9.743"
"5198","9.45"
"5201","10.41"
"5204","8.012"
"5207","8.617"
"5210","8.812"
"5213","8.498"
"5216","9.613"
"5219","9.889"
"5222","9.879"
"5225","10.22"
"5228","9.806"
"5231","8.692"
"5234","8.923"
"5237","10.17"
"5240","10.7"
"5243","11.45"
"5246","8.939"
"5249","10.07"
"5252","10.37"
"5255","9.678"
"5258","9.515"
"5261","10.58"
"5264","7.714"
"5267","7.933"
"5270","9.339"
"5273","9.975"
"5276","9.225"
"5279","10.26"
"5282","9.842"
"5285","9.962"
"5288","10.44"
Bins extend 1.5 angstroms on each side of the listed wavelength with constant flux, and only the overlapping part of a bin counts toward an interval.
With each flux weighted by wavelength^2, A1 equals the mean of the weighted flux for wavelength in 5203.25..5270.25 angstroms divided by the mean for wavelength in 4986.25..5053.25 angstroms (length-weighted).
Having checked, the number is 1.1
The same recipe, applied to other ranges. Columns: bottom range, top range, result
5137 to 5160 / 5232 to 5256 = 1.10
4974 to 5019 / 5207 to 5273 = 1.13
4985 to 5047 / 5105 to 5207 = 1.03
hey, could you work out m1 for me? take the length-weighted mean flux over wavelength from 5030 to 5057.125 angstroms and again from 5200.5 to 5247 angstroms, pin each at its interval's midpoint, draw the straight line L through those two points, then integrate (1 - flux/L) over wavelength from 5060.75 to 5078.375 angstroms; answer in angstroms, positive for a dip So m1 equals 0.51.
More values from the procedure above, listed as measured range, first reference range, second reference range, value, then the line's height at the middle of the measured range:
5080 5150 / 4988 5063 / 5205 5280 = 1.2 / 9.55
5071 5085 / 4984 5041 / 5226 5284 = 0.8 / 9.49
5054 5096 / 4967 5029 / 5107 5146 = -1.5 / 9.26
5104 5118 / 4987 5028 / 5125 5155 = -0.3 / 9.28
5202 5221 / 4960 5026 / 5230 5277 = 1.1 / 9.55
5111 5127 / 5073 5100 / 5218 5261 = 0.7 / 9.5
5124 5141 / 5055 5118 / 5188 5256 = 0.7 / 9.57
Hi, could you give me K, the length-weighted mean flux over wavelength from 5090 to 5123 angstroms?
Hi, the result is 9.57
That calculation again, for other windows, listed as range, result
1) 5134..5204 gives 9.12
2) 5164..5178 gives 8.91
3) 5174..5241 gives 9.13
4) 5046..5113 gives 9.68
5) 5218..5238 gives 9.64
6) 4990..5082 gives 9.48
